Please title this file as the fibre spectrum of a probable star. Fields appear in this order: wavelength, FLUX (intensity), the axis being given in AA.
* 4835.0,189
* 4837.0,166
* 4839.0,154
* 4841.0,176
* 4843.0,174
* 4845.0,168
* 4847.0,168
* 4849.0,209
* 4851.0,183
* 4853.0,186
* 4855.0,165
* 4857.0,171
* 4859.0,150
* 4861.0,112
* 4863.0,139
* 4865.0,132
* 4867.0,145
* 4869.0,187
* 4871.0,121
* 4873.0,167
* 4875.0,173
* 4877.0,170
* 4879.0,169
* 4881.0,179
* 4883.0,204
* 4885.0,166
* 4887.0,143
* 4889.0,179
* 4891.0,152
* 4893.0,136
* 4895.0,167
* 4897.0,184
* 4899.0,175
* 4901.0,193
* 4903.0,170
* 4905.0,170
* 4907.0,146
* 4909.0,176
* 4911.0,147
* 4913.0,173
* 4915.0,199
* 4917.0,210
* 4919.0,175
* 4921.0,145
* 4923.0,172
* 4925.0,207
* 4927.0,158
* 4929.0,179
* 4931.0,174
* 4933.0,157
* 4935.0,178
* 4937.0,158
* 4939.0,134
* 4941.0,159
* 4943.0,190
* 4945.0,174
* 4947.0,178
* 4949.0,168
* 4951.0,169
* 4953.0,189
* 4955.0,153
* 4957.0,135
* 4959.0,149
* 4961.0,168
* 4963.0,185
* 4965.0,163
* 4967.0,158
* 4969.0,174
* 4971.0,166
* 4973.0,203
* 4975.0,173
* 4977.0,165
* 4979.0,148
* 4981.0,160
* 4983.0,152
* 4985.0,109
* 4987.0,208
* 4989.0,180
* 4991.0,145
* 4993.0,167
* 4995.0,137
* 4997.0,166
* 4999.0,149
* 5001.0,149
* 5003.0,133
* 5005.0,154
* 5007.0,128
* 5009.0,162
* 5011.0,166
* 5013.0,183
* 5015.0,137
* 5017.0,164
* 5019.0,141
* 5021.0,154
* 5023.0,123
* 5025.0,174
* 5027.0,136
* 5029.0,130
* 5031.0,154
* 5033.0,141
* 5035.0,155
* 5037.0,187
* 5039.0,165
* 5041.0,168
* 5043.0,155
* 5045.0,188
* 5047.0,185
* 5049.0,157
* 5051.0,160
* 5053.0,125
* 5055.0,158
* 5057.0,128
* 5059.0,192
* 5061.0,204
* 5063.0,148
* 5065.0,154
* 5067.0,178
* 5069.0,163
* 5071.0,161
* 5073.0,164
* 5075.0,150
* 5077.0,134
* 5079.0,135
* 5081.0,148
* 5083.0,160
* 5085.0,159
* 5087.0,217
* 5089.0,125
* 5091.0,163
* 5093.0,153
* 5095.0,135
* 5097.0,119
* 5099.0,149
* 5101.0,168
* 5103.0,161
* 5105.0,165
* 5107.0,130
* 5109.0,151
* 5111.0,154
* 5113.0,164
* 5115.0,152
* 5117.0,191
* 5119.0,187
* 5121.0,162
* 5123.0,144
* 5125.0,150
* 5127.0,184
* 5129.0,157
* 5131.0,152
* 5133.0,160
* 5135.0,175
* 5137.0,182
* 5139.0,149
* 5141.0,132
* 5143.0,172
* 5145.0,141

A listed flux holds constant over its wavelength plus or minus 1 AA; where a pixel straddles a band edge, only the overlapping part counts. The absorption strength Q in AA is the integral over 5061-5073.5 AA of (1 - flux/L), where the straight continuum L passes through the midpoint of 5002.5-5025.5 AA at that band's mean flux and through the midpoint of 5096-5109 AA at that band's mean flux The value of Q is -1.23 AA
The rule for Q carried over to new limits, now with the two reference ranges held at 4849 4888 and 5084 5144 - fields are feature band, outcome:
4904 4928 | -1.7 AA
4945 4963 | -0.5 AA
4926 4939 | -0.3 AA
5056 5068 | -0.6 AA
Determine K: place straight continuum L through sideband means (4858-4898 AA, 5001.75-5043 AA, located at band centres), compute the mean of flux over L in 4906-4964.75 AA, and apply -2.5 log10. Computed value -0.08 mag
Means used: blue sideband 159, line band 169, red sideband 153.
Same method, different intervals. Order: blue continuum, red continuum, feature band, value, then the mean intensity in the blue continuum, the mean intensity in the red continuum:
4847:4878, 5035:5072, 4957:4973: -0.022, 161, 165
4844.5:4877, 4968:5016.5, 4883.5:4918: -0.064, 161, 159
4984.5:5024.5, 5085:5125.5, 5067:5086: 0.015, 154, 157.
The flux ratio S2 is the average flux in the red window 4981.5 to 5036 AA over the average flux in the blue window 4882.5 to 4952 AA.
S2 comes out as 0.9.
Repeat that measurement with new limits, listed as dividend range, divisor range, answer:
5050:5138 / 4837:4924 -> 0.95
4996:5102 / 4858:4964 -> 0.94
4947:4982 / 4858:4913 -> 1.03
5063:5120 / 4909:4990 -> 0.93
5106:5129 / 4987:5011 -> 1.04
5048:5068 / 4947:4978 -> 0.95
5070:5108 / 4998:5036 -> 1.02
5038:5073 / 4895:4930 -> 0.94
